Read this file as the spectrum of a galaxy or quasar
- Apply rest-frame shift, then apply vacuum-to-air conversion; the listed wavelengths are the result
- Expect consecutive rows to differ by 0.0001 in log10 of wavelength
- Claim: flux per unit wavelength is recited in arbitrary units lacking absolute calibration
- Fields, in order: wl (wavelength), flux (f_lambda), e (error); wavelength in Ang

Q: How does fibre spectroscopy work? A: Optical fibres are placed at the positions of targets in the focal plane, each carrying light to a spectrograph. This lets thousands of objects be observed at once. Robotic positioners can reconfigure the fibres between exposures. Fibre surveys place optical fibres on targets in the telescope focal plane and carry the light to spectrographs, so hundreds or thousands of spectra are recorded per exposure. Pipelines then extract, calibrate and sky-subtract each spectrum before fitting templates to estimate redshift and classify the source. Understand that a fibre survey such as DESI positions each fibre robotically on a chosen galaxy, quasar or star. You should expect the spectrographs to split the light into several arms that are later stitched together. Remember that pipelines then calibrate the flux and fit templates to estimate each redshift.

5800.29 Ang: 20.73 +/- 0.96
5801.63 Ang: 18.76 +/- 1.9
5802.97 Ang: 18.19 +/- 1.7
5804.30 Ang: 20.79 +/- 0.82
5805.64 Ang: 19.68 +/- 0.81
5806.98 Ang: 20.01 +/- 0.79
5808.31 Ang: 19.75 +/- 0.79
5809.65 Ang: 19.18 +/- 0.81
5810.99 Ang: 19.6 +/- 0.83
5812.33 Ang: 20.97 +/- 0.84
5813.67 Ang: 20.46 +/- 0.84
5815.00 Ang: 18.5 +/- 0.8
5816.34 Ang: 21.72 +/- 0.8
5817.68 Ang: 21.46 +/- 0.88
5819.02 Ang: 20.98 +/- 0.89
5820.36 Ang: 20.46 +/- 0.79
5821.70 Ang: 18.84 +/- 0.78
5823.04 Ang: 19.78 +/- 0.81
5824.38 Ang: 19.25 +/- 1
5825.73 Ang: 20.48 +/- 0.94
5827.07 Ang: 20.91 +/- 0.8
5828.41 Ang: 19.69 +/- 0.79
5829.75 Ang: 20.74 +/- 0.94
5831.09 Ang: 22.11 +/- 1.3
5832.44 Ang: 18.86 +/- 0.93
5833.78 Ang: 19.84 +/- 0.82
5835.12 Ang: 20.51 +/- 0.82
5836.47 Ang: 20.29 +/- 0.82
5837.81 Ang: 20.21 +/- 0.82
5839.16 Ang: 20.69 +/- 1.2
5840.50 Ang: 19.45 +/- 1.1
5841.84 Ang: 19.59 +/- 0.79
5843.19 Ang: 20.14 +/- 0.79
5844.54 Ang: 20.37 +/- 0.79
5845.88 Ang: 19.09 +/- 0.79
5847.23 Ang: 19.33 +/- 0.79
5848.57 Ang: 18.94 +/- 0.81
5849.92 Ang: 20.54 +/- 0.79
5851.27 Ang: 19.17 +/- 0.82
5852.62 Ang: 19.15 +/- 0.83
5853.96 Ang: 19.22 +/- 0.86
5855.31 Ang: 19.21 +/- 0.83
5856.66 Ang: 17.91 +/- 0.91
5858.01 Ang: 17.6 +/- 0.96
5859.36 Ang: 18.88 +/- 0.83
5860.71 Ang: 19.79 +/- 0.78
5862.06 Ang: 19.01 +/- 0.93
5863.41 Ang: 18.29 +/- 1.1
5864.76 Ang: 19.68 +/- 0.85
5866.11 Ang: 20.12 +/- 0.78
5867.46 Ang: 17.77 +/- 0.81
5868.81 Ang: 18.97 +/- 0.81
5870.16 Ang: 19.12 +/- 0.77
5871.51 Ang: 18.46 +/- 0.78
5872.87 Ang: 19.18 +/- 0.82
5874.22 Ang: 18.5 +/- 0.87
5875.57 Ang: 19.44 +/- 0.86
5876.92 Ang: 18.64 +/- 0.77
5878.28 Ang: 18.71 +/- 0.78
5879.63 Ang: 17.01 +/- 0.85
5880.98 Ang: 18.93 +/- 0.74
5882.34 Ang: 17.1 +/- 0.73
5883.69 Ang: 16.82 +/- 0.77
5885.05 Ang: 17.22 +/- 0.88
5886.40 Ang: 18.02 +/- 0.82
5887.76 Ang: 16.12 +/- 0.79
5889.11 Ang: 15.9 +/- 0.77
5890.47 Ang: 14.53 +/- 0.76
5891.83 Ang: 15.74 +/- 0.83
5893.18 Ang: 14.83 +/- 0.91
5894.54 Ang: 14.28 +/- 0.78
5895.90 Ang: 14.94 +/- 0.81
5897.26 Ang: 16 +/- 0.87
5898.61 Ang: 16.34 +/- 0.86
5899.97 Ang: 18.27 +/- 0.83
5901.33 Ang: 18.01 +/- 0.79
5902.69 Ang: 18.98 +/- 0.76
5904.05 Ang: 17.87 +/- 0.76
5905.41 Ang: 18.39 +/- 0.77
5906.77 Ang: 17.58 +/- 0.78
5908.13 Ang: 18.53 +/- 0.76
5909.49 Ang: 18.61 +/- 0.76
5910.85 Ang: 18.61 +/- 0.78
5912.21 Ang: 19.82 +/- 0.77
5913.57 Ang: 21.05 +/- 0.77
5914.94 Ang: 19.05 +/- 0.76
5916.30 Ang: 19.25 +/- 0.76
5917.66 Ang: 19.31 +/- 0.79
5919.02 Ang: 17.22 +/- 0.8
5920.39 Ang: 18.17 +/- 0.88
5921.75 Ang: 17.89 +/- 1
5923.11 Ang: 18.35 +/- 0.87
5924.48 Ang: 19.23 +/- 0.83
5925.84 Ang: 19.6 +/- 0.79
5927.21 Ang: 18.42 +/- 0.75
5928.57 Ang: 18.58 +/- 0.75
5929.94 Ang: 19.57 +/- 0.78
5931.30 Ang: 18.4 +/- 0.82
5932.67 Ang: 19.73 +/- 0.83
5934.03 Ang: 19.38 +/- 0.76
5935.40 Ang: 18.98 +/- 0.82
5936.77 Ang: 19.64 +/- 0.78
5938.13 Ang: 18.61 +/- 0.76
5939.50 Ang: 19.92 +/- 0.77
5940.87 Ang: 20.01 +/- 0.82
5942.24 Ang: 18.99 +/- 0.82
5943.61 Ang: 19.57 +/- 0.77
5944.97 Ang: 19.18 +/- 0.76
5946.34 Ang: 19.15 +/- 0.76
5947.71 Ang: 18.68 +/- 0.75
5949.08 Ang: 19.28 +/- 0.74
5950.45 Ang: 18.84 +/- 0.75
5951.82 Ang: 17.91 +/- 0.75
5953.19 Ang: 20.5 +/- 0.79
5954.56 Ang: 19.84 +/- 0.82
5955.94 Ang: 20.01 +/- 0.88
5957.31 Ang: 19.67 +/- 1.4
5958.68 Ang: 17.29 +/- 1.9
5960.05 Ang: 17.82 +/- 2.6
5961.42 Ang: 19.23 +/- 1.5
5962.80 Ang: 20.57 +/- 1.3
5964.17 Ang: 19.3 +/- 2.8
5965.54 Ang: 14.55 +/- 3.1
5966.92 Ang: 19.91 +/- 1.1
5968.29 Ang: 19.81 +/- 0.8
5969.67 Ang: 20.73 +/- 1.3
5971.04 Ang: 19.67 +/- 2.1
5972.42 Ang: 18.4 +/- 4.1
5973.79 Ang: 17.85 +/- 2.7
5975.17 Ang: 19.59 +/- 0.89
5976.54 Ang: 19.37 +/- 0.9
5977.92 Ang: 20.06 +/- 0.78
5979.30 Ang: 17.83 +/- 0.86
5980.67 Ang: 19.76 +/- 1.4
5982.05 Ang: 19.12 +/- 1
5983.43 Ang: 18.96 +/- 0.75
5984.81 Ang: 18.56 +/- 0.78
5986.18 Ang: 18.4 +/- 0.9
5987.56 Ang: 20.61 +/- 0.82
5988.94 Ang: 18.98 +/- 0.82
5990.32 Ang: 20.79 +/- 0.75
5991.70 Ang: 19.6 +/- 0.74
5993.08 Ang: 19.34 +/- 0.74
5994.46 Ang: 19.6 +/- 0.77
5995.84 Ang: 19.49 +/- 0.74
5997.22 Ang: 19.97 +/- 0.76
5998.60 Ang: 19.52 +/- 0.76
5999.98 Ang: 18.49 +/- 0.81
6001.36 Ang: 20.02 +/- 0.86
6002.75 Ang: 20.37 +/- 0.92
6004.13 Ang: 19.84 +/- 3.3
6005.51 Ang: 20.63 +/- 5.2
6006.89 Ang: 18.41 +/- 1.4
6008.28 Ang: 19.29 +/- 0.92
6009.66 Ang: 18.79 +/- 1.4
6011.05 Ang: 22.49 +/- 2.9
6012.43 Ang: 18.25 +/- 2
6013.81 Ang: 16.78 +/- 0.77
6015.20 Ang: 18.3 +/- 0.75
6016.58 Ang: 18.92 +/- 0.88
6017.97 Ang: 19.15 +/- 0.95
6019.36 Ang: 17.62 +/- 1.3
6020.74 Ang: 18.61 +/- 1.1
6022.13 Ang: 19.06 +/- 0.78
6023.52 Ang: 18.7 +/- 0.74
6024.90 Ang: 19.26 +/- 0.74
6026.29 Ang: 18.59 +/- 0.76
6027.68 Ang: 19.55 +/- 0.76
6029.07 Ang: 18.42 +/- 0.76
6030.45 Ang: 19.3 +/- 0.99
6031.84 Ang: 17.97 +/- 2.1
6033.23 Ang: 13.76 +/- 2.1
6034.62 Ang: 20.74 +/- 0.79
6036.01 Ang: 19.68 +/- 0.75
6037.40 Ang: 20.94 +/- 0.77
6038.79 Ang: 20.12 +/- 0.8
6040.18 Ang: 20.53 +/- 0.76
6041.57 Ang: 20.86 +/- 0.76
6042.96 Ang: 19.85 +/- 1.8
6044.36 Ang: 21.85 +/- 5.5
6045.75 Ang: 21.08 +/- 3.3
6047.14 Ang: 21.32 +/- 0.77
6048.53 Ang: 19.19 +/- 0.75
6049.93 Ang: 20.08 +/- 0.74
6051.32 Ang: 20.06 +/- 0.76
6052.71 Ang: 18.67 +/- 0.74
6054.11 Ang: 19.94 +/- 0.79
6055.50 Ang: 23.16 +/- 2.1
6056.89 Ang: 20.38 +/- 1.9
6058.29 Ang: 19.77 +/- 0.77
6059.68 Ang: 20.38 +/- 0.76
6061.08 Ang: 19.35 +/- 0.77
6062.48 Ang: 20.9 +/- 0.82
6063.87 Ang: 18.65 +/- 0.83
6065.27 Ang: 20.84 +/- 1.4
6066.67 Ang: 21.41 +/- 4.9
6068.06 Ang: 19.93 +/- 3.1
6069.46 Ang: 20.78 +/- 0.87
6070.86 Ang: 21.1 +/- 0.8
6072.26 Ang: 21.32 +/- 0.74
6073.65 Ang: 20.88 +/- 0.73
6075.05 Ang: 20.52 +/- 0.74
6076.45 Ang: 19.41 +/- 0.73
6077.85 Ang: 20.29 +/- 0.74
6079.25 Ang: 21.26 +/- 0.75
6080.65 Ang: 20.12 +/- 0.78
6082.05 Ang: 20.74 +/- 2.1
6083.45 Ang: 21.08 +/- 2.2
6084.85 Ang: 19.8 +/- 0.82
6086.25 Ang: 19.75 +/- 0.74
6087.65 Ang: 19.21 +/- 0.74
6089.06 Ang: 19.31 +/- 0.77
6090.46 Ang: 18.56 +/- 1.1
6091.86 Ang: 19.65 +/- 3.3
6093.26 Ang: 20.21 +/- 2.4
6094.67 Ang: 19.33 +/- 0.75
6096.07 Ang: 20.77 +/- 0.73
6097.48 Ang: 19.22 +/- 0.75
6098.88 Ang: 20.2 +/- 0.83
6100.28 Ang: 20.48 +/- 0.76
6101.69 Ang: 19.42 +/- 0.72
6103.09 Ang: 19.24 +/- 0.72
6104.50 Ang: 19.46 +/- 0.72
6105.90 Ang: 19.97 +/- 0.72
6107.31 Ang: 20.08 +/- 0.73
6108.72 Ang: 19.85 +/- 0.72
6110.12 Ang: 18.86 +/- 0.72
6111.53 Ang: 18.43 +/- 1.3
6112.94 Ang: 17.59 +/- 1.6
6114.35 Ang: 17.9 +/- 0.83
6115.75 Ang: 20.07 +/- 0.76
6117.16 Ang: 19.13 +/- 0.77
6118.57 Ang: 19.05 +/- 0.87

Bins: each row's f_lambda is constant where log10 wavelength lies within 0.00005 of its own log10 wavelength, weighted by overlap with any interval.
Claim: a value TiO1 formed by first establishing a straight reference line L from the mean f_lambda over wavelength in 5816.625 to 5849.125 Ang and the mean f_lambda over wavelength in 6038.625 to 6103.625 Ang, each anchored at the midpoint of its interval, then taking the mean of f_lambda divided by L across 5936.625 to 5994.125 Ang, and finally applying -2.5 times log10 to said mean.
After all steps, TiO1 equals 0.05 mag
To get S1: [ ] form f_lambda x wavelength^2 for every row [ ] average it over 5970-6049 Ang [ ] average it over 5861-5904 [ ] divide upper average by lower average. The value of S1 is 1.15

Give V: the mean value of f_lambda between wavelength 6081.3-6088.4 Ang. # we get 20.1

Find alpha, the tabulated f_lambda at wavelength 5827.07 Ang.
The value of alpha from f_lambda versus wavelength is 20.91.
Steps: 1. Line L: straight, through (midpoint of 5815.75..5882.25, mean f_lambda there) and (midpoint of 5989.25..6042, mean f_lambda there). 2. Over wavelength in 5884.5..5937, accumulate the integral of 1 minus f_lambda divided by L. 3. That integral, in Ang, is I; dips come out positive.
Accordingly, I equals 3.94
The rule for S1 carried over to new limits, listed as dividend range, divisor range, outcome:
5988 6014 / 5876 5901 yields 1.22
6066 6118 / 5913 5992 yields 1.09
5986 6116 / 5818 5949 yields 1.11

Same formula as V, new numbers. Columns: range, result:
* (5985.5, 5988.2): 19.5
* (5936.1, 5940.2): 19.4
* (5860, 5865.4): 19.2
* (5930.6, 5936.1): 19.1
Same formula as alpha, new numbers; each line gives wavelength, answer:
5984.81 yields 18.56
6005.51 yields 20.63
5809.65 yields 19.18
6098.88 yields 20.2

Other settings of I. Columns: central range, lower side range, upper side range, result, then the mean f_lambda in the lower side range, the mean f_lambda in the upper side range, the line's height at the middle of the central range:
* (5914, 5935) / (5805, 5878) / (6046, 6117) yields 1.0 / 19.6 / 20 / 19.8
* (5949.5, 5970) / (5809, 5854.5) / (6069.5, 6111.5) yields 1.0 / 20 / 20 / 20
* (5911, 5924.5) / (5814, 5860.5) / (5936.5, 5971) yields 0.3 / 19.8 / 19.2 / 19.4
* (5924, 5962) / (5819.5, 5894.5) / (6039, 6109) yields 0.5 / 18.9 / 20.2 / 19.4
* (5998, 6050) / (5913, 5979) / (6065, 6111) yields 0.7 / 19.1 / 20.1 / 19.6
